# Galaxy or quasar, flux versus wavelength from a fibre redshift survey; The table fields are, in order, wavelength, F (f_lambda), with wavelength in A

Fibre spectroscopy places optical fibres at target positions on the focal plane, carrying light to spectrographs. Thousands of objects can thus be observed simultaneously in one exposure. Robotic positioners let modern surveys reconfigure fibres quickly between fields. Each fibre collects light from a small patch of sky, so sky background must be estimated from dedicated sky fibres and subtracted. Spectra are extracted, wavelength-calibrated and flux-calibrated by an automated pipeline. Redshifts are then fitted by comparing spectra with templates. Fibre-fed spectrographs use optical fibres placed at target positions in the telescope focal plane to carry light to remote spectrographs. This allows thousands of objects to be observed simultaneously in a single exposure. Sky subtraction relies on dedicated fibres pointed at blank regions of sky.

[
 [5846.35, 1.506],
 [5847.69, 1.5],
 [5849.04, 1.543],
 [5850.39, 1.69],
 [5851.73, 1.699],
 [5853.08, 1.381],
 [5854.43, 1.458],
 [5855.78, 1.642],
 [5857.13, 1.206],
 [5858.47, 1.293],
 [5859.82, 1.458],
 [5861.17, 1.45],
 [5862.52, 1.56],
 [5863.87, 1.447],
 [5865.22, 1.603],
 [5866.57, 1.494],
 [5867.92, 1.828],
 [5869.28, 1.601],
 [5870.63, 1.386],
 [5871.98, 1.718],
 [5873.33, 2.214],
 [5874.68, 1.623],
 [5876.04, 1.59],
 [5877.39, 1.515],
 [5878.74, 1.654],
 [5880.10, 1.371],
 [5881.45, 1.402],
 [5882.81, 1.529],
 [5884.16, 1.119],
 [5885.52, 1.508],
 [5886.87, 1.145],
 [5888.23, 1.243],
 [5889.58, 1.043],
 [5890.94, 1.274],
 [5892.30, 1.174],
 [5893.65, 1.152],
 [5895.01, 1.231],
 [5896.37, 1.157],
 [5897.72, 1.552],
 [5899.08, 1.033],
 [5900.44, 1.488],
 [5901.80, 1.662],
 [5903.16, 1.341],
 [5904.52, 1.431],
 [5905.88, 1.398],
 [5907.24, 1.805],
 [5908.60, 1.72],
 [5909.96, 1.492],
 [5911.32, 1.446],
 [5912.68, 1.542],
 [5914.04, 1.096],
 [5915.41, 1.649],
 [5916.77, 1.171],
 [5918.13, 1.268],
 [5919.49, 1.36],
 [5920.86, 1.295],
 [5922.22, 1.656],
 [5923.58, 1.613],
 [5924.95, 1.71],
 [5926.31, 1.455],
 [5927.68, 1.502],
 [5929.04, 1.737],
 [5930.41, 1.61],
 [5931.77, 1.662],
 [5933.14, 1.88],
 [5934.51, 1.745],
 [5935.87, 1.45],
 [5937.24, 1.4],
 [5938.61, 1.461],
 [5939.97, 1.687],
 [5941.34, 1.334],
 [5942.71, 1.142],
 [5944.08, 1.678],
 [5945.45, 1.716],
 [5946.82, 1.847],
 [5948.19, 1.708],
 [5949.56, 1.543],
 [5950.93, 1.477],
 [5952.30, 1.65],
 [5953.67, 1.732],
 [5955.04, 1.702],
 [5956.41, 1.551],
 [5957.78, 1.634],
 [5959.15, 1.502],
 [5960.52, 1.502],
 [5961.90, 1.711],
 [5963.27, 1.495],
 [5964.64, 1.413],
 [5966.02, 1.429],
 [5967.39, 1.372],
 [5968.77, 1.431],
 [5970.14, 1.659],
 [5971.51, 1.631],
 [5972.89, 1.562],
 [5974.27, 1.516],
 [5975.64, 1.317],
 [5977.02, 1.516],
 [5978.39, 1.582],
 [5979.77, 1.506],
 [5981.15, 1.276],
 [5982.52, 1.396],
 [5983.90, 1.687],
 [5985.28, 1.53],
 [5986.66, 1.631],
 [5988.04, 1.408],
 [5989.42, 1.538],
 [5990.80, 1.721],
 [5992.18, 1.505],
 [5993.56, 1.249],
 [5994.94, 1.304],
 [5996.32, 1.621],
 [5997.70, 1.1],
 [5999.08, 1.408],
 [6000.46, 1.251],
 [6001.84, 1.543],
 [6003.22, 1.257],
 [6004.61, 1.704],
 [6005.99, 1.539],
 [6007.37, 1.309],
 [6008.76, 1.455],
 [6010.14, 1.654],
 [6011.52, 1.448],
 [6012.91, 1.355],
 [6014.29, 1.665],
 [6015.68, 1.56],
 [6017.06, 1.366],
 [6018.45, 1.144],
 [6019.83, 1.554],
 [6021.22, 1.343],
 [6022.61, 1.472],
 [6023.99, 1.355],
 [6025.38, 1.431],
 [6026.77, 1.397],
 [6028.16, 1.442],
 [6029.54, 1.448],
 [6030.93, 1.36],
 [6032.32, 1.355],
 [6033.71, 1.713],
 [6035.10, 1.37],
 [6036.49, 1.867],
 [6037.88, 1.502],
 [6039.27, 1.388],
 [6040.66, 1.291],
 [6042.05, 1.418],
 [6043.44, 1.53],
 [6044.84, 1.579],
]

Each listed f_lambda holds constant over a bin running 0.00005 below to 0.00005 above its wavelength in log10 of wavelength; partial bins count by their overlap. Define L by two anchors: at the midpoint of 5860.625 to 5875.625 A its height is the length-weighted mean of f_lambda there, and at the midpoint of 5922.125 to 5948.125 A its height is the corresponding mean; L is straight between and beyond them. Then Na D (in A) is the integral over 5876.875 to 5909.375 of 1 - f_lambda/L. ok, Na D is 4.9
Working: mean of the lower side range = 1.63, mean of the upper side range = 1.59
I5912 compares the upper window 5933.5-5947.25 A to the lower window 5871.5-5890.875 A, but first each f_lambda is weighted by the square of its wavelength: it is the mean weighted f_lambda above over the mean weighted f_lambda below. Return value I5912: 1.08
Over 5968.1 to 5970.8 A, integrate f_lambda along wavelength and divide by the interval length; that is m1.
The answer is 1.55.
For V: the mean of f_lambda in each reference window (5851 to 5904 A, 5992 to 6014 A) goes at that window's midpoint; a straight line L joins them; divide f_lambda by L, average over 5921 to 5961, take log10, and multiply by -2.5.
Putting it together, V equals -0.12 mag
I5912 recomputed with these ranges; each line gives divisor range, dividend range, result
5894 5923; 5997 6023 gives 1.04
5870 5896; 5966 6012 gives 1.08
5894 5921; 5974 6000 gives 1.07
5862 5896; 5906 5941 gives 1.07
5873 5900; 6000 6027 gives 1.10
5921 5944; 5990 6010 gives 0.94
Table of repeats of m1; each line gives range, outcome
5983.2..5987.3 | 1.61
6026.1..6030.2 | 1.43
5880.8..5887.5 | 1.34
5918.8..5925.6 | 1.52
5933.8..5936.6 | 1.6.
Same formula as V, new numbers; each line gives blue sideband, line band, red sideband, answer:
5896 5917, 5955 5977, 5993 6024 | -0.07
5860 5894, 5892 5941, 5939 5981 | 0.02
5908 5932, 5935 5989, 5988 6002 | -0.06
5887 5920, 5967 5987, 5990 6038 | -0.06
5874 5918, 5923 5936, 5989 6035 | -0.17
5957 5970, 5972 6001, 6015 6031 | 0.01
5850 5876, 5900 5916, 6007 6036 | 0.02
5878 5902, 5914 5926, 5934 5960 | 0.01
